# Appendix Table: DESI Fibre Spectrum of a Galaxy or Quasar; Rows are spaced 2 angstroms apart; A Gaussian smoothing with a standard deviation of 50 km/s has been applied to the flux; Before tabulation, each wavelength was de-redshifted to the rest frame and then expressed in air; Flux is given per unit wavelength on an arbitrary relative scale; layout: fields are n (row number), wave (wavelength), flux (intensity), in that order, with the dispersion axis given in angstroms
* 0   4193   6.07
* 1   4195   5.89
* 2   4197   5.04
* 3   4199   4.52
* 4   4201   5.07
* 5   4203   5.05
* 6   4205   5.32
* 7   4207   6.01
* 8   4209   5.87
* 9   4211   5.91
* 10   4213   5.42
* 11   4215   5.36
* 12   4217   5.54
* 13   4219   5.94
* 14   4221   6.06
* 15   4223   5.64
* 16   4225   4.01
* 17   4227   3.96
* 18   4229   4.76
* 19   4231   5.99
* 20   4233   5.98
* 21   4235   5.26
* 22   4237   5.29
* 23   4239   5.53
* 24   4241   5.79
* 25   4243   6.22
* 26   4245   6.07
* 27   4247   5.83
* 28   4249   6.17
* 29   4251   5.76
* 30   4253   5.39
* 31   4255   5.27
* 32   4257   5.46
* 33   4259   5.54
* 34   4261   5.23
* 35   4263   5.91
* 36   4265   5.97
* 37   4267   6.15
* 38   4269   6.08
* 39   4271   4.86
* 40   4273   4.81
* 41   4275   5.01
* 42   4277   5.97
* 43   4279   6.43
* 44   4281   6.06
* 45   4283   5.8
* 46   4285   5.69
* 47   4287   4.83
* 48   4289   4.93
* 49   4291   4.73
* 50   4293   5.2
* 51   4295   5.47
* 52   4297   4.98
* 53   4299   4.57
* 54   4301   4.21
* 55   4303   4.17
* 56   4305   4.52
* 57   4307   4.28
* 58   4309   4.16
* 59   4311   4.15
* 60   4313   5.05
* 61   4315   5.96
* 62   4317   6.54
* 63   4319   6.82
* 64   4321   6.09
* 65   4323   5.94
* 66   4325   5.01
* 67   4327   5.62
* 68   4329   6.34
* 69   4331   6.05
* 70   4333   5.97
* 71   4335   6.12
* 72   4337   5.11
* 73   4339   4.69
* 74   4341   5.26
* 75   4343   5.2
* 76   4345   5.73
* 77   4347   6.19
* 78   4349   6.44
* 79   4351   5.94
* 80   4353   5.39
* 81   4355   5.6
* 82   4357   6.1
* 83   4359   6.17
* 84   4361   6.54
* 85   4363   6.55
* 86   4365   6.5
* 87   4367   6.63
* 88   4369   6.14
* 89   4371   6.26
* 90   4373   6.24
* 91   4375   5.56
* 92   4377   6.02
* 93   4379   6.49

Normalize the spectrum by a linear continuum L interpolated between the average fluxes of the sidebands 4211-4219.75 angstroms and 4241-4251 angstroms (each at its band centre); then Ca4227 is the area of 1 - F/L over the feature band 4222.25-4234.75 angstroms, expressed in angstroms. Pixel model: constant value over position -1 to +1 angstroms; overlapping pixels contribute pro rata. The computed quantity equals 1.56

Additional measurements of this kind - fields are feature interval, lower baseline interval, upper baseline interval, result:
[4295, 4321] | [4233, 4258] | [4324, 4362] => 3.3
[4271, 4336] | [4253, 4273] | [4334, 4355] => 2.7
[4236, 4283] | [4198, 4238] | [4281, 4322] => -4.0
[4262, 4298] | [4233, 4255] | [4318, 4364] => 1.7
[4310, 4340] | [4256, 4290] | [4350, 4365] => 0.9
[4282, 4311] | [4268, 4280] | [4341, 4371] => 4.4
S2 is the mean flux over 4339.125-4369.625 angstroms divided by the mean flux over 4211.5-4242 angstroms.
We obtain 1.1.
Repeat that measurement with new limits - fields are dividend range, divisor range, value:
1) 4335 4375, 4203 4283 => 1.06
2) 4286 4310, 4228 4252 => 0.82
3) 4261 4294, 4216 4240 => 1.04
